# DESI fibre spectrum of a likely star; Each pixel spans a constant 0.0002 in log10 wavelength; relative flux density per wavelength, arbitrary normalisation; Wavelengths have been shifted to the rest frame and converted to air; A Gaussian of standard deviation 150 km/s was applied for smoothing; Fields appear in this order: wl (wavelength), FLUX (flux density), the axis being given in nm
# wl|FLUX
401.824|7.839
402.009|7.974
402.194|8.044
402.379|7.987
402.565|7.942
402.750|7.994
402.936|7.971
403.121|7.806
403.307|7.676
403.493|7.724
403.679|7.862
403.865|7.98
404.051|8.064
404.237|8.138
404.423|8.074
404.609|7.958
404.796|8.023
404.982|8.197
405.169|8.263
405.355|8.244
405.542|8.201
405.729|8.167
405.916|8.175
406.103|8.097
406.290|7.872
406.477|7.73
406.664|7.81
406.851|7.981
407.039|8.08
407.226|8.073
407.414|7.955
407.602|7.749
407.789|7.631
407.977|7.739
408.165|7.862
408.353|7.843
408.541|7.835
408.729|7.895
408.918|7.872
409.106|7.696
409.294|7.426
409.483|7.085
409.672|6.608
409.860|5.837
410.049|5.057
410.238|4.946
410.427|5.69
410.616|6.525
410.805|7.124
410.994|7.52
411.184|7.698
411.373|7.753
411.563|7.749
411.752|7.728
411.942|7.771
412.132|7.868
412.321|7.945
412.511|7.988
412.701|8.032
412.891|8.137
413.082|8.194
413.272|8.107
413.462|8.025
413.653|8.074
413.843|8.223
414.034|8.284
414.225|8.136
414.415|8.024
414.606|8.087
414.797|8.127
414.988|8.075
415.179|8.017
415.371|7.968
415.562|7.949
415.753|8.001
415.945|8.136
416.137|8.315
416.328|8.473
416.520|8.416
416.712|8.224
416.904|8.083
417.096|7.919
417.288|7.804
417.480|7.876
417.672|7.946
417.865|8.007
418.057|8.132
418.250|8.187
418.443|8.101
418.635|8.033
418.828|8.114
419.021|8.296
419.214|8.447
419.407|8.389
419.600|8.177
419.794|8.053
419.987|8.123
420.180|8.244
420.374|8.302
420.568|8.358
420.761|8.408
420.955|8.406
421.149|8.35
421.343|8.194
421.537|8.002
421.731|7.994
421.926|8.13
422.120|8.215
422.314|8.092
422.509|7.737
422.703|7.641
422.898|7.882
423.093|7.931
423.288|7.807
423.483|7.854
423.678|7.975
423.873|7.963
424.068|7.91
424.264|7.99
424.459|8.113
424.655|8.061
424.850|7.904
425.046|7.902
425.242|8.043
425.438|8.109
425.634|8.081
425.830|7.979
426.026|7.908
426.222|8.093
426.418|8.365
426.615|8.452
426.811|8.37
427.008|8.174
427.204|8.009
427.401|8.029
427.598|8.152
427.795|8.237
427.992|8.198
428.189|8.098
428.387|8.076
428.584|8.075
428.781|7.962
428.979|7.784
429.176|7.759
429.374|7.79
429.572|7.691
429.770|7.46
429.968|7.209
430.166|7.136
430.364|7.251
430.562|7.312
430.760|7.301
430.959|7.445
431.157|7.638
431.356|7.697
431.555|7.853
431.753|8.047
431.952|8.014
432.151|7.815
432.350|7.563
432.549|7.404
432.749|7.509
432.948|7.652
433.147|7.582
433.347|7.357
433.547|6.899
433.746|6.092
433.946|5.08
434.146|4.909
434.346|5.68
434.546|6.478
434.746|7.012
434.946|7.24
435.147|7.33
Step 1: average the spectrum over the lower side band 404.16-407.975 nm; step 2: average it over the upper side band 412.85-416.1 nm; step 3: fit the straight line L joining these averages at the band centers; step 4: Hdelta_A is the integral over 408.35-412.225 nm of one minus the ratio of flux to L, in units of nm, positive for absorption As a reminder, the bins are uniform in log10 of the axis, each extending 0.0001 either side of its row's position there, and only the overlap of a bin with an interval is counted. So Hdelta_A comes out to 0.46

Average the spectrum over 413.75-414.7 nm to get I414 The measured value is 8.15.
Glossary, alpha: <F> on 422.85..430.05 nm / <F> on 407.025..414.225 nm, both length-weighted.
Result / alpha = 1.06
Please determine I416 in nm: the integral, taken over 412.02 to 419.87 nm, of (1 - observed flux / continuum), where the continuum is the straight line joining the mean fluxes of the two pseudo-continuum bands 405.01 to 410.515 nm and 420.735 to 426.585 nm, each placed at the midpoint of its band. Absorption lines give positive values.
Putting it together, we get -0.33 nm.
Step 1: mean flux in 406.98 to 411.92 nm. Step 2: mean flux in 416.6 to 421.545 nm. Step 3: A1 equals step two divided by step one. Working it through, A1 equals 1.12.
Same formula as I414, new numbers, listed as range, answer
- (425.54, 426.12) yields 7.99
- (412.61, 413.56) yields 8.09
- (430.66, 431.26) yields 7.46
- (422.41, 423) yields 7.75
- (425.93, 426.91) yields 8.24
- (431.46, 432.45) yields 7.86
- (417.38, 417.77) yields 7.91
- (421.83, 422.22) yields 8.19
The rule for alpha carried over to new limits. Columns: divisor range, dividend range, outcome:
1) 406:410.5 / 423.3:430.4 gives 1.08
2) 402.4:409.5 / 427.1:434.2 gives 0.95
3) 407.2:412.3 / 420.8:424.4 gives 1.10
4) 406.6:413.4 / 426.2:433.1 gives 1.05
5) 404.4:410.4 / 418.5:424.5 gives 1.07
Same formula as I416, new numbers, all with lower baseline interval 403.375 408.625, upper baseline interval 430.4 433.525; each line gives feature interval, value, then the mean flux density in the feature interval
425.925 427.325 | -0.096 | 8.2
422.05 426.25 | -0.140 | 7.96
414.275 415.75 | -0.037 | 8.04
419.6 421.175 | -0.104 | 8.27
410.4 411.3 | 0.100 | 7.02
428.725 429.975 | -0.010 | 7.68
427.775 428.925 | -0.067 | 8.08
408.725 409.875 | 0.099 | 7.24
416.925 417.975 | -0.016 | 7.93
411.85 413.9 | -0.041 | 8.03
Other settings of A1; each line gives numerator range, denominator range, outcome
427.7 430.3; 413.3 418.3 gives 0.96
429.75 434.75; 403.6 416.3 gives 0.92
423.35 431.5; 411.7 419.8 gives 0.97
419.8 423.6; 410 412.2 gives 1.16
